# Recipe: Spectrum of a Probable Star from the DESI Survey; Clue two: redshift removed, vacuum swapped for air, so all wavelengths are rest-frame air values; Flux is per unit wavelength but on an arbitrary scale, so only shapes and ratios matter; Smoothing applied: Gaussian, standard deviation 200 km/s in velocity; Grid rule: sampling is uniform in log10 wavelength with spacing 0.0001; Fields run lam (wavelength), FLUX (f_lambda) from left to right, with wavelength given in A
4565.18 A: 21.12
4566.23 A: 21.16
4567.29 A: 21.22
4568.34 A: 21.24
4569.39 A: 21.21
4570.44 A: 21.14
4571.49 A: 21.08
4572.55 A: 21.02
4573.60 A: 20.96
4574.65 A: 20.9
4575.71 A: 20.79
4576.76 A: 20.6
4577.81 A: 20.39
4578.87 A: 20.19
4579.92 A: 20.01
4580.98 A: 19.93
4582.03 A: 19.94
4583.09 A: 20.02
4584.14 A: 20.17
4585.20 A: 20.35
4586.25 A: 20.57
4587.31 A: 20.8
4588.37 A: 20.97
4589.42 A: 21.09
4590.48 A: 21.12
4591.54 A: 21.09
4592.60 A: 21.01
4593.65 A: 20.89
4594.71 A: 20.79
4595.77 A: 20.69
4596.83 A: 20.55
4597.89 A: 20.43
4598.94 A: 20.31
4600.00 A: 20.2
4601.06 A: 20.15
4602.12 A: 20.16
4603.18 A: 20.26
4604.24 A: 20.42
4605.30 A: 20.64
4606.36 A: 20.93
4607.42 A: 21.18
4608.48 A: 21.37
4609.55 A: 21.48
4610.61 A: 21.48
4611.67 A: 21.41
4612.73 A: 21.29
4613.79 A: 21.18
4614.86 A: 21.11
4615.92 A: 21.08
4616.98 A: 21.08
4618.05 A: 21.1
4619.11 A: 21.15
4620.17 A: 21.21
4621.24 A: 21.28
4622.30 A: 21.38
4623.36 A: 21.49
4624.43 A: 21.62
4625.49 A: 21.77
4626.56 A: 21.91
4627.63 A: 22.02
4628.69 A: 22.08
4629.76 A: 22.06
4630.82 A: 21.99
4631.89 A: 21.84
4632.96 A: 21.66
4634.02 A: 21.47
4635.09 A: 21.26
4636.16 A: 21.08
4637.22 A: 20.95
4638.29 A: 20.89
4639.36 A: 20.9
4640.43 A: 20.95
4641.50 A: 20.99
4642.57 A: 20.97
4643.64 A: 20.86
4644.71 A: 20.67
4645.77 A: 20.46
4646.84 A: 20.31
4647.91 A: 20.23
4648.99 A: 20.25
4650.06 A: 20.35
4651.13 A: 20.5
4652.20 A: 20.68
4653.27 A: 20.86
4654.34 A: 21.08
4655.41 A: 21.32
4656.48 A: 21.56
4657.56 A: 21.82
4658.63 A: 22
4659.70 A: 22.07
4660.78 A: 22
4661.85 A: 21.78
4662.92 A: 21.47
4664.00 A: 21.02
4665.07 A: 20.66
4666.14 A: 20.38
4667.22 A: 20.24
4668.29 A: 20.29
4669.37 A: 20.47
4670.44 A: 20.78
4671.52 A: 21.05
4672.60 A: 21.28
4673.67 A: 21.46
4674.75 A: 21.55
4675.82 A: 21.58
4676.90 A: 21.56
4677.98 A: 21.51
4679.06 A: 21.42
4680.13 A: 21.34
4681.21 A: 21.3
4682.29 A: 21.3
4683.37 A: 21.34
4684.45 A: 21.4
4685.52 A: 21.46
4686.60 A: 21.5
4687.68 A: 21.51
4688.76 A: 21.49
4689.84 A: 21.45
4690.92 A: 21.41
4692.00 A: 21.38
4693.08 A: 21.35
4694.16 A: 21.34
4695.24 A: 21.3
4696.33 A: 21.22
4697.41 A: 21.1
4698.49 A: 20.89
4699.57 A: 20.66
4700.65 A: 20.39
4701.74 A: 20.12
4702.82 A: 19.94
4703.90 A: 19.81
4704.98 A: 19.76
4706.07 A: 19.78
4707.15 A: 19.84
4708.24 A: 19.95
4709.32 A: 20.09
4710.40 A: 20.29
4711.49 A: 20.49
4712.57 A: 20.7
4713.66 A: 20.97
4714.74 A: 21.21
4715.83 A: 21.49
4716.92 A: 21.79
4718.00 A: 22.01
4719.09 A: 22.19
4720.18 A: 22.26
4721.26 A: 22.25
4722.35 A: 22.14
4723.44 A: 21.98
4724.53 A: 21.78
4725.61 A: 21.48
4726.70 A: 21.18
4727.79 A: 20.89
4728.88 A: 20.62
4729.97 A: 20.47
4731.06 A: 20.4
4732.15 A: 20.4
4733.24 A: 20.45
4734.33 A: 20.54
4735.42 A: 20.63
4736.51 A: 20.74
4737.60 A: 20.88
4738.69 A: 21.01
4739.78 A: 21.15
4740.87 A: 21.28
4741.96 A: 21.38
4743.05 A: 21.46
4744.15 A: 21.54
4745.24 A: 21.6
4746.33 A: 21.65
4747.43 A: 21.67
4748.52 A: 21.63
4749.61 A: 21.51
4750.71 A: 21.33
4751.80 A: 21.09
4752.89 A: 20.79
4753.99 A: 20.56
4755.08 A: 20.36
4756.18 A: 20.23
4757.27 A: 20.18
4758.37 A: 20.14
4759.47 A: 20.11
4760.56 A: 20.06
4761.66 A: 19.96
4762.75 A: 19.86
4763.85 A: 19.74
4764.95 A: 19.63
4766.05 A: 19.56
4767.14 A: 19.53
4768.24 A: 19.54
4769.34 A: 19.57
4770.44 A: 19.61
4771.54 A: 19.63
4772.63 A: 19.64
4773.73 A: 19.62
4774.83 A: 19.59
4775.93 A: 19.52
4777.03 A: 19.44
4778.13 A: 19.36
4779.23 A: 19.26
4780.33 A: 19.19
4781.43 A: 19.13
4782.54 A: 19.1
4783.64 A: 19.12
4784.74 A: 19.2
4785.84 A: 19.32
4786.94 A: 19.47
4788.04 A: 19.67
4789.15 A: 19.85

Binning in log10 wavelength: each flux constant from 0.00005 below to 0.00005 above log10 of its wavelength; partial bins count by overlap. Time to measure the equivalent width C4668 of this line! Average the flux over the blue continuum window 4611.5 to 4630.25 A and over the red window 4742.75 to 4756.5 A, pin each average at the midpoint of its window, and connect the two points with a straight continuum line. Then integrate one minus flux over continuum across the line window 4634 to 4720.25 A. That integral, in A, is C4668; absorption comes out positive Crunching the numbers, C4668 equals 1.3 A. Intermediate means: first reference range 21.5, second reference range 21.2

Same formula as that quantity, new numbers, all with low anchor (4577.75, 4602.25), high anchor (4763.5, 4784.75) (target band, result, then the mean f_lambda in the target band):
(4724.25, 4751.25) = -1.98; 21.1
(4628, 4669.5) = -1.92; 21.1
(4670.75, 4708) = -2.07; 21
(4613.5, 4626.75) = -0.65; 21.3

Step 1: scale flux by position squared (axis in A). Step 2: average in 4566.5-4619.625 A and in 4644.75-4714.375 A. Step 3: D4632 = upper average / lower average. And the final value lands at 1.0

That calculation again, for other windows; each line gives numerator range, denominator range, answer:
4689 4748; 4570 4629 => 1.06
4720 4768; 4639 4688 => 1.02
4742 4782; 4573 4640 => 1.03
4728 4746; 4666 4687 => 1.01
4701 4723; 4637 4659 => 1.03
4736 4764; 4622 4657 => 1.03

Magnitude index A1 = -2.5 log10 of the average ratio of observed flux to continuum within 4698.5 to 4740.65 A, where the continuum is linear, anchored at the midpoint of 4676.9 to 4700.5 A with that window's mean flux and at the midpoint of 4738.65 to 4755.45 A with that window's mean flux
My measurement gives 0.02 mag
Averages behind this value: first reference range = 21.3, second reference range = 21.3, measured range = 20.9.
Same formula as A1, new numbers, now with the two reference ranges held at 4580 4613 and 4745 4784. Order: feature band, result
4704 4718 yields -0.02 mag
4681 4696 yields -0.05 mag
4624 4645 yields -0.04 mag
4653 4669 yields -0.04 mag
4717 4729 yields -0.08 mag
